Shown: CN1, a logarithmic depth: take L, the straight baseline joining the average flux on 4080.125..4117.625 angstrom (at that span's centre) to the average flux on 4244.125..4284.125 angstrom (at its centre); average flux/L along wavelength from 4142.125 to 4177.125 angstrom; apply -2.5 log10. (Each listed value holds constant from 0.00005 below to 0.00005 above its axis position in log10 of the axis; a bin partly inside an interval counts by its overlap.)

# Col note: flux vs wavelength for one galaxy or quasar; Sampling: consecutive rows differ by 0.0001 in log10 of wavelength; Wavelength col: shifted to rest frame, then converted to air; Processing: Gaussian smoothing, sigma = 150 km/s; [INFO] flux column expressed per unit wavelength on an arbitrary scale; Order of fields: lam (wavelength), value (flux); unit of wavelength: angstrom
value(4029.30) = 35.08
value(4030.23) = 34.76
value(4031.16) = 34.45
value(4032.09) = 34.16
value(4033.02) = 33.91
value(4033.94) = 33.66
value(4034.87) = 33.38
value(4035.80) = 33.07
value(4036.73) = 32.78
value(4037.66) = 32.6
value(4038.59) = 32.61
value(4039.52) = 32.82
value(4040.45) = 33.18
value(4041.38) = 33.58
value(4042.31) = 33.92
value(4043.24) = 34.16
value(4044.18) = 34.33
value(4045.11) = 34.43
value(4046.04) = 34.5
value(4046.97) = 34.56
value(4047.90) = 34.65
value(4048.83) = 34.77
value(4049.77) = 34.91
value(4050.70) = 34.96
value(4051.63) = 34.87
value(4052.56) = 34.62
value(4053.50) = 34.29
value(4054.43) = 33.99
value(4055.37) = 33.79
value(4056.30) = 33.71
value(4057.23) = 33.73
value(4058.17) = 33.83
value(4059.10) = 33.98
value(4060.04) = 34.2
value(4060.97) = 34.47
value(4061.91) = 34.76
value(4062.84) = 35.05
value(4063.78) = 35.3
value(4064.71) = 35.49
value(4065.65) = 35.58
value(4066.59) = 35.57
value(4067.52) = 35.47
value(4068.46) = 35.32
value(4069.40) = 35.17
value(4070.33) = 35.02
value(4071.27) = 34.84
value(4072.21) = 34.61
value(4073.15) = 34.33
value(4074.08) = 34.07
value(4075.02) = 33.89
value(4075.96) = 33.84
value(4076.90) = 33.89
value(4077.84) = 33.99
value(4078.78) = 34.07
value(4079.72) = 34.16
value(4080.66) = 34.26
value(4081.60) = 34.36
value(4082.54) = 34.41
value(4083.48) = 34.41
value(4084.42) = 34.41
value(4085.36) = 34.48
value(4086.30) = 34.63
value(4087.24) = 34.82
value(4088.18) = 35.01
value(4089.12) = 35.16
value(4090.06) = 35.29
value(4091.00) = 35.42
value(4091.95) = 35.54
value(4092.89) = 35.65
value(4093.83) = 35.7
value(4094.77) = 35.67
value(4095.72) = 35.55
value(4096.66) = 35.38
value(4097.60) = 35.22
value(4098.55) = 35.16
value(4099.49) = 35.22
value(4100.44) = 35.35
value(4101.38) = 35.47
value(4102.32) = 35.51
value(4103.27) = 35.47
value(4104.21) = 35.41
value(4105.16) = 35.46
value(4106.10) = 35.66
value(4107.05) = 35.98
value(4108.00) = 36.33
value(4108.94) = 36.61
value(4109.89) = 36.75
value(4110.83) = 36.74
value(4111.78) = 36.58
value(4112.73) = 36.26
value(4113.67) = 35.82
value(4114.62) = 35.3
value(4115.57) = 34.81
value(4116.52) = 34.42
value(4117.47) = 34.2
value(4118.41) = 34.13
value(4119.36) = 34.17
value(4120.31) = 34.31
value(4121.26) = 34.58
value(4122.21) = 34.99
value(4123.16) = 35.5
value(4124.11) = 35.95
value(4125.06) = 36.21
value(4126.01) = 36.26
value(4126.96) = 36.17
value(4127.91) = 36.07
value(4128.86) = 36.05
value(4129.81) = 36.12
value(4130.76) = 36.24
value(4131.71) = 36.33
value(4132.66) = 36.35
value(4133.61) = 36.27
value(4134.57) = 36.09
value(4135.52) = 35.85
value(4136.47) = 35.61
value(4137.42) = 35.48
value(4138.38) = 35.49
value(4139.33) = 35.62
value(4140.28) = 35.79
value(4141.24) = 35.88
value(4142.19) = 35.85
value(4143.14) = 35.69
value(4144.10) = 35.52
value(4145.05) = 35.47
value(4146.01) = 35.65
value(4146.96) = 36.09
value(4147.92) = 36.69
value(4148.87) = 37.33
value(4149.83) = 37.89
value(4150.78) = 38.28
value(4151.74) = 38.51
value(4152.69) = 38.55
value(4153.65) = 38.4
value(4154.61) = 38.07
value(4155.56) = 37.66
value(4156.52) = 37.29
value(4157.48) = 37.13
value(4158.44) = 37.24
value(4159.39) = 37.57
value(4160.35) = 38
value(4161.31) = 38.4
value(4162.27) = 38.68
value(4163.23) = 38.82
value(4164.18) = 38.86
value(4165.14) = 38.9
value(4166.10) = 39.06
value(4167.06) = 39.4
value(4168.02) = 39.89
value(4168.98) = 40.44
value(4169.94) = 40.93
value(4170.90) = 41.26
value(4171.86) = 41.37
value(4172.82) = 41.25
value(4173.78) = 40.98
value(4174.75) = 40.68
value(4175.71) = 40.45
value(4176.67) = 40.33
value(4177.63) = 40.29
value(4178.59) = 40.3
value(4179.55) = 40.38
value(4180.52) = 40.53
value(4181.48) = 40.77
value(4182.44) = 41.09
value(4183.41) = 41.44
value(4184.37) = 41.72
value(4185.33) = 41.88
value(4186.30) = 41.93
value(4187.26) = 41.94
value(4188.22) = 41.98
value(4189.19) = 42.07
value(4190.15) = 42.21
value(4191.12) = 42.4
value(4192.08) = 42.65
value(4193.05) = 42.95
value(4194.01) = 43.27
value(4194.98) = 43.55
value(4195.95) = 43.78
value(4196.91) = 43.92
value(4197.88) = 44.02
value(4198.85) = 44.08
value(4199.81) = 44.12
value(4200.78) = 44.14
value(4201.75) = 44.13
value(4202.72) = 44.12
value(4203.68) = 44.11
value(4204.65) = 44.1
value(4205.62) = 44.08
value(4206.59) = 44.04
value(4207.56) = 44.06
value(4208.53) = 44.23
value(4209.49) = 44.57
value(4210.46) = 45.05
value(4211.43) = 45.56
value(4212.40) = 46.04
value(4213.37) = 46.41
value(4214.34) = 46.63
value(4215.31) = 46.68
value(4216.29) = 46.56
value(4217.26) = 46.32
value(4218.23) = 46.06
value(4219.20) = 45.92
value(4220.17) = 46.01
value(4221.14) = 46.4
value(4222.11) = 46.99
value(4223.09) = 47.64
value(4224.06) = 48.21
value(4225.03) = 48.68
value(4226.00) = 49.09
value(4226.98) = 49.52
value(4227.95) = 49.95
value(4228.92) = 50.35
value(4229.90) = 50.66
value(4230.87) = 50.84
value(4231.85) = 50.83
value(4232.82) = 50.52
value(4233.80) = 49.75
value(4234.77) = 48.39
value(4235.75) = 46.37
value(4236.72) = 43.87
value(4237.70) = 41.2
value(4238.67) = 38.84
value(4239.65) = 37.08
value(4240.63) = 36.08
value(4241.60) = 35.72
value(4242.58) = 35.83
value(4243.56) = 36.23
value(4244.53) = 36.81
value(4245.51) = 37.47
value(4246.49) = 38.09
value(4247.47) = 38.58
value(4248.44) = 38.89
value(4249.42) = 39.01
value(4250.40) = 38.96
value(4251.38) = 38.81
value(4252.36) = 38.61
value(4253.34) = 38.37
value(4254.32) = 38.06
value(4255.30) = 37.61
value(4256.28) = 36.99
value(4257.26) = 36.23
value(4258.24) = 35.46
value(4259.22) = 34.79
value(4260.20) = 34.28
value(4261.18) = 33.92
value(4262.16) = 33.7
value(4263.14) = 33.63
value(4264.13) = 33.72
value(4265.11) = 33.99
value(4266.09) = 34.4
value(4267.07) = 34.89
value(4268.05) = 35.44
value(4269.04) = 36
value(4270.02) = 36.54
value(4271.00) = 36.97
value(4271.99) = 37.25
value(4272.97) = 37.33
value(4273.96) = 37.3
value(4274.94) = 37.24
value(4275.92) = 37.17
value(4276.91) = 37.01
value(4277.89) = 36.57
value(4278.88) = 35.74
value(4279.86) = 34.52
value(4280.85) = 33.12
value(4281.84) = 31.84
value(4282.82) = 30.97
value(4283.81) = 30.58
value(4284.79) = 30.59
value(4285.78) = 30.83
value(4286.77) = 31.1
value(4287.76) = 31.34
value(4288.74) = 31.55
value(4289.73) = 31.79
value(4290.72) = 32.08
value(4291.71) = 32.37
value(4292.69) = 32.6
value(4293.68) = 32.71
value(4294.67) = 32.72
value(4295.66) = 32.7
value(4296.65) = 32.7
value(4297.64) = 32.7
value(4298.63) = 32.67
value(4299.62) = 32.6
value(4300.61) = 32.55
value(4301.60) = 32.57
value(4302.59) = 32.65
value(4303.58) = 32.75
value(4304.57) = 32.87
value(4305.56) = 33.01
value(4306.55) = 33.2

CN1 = -0.08 mag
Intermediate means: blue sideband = 35.4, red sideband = 36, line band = 38.5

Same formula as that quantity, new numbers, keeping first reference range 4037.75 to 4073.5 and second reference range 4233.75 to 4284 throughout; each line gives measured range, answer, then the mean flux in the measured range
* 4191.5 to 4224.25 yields -0.23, 45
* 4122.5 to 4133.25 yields -0.02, 36.1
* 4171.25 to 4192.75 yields -0.15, 41.3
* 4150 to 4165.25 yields -0.07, 38.1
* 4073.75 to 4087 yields 0.02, 34.2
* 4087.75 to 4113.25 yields -0.02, 35.7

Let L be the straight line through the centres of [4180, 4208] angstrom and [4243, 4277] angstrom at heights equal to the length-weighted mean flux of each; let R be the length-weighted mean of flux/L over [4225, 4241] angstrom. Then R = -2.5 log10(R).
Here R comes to -0.19 mag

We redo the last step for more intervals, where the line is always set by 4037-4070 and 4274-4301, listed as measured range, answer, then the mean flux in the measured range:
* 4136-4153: -0.08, 36.4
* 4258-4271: -0.05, 34.8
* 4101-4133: -0.05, 35.7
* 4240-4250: -0.12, 37.3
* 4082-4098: -0.03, 35.1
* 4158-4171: -0.16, 39.1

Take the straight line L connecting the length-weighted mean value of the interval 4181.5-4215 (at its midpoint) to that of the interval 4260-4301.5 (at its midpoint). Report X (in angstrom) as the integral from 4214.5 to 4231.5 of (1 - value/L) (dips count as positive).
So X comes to -3.09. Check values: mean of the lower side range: 43.6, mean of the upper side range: 33.8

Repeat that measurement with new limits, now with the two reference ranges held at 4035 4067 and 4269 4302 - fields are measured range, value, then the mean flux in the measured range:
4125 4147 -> -1.25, 35.9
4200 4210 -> -3.06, 44.2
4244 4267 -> -1.92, 36.5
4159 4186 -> -4.98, 40.1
